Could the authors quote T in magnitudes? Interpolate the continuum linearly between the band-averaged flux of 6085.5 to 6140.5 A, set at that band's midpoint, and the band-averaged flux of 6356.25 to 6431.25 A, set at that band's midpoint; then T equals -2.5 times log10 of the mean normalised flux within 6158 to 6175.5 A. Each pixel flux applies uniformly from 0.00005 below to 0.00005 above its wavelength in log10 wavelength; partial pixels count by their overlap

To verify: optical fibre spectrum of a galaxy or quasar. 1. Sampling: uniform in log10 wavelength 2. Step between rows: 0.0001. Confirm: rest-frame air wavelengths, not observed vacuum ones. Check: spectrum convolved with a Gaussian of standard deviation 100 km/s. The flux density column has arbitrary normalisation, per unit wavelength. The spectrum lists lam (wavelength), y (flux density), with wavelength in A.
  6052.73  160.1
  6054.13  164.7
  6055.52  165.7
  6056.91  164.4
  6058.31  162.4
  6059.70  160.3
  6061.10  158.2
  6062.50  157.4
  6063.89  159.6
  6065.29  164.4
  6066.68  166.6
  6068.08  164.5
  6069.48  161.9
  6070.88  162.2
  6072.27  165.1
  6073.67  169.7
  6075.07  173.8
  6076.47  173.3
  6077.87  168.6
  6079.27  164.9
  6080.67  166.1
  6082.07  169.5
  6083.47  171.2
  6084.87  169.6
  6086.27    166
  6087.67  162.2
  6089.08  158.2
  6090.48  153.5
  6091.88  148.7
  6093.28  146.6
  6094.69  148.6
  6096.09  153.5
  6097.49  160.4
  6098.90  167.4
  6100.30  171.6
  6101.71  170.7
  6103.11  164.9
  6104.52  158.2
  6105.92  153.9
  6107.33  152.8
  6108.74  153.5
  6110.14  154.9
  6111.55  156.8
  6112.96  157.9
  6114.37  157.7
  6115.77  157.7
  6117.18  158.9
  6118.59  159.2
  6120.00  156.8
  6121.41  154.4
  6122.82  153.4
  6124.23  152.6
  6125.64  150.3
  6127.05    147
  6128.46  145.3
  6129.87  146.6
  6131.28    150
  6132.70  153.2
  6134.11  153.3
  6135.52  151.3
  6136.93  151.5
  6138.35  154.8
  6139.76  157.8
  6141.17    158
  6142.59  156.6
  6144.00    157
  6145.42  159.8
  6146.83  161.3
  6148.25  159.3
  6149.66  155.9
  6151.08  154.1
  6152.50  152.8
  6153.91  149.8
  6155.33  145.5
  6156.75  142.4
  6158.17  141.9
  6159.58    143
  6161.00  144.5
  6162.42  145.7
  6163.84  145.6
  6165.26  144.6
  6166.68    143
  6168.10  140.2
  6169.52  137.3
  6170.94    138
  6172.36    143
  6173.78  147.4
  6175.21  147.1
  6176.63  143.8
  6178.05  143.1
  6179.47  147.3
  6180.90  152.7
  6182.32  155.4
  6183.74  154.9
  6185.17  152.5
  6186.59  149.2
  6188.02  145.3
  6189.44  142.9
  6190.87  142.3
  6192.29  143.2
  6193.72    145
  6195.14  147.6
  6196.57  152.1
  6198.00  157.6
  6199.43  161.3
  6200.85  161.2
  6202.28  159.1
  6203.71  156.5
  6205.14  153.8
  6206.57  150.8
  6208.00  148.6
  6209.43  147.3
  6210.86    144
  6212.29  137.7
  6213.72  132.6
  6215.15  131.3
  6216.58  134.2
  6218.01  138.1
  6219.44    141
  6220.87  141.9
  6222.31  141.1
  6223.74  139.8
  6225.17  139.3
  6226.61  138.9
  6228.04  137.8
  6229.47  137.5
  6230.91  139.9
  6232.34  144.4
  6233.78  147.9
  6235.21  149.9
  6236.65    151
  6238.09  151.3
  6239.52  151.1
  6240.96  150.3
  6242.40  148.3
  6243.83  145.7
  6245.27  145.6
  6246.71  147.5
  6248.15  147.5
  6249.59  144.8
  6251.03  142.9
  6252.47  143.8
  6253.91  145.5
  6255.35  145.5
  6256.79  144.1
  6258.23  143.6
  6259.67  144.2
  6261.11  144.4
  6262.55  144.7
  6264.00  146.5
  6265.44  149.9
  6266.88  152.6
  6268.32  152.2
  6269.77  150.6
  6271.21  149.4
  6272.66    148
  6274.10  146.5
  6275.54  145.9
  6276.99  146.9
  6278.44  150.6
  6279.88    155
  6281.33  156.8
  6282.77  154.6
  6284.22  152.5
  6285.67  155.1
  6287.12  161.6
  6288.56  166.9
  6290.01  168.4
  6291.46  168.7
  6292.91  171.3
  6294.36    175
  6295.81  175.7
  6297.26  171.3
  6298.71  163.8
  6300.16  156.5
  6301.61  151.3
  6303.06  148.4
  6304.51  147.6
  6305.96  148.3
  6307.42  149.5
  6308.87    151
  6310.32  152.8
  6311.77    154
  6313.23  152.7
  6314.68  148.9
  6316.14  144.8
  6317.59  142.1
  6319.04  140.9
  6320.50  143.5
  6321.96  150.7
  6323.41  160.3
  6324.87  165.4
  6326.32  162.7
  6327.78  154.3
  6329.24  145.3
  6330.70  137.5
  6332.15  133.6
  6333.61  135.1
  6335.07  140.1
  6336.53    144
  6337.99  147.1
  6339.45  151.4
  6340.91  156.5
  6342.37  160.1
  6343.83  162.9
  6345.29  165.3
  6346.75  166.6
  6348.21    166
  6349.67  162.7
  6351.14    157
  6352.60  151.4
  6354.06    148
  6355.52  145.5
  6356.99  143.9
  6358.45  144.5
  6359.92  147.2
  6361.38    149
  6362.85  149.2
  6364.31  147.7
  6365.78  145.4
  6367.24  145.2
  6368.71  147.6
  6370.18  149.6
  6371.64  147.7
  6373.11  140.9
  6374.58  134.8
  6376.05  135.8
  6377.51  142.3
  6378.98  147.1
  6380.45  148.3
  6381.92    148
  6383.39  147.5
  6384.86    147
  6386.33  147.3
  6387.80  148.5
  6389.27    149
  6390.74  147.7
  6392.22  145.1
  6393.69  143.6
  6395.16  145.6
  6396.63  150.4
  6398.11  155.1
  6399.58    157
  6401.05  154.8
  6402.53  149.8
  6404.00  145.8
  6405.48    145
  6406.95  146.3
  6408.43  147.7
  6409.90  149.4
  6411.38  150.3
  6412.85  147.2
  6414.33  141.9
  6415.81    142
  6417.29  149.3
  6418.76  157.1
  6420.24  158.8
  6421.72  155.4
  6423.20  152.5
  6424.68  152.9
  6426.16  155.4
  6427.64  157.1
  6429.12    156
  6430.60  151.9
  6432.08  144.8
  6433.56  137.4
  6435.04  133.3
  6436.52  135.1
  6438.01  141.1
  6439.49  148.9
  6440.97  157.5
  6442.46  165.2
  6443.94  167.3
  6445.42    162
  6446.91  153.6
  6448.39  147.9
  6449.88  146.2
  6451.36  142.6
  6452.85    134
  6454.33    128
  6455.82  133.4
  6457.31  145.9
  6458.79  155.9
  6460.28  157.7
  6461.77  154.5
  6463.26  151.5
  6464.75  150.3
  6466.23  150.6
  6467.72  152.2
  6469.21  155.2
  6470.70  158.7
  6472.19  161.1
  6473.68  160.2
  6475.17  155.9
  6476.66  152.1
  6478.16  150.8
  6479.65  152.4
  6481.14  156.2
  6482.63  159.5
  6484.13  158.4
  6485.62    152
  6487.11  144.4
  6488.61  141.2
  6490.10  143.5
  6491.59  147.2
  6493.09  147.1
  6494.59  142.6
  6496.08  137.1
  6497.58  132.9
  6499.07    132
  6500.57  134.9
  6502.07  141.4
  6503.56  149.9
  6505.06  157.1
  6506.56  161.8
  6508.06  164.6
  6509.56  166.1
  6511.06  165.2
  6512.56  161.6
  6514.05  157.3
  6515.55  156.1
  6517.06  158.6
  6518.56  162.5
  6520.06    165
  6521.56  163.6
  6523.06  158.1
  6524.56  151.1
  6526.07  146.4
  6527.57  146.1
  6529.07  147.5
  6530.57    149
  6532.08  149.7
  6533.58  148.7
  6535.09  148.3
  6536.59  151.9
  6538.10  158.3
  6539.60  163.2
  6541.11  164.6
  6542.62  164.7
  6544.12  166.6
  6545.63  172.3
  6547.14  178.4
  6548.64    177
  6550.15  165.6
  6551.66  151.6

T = 0.082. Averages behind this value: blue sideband 156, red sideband 148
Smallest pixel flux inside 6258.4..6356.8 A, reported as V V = 133.6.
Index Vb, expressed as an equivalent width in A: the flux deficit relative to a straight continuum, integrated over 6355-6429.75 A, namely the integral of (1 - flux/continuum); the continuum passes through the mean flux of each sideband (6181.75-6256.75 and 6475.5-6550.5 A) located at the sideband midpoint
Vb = 1.4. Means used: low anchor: 146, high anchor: 154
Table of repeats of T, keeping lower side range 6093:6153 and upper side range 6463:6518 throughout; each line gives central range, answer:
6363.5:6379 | 0.068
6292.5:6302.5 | -0.081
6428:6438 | 0.067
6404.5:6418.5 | 0.042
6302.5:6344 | 0.032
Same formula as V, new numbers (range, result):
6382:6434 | 137.4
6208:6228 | 131.3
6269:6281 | 145.9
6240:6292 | 142.9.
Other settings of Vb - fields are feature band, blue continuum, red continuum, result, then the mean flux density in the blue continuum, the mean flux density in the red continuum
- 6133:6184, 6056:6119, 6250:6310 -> 2.9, 162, 153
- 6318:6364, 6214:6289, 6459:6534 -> -0.8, 147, 152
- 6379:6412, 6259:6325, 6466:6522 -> 1.0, 154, 153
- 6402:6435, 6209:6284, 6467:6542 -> 0.2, 145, 153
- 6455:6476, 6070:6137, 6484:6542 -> 0.0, 159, 152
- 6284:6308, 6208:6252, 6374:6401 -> -2.7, 143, 147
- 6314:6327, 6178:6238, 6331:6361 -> -0.1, 146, 151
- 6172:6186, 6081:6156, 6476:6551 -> 0.7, 157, 154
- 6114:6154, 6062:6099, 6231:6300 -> 1.3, 163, 152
